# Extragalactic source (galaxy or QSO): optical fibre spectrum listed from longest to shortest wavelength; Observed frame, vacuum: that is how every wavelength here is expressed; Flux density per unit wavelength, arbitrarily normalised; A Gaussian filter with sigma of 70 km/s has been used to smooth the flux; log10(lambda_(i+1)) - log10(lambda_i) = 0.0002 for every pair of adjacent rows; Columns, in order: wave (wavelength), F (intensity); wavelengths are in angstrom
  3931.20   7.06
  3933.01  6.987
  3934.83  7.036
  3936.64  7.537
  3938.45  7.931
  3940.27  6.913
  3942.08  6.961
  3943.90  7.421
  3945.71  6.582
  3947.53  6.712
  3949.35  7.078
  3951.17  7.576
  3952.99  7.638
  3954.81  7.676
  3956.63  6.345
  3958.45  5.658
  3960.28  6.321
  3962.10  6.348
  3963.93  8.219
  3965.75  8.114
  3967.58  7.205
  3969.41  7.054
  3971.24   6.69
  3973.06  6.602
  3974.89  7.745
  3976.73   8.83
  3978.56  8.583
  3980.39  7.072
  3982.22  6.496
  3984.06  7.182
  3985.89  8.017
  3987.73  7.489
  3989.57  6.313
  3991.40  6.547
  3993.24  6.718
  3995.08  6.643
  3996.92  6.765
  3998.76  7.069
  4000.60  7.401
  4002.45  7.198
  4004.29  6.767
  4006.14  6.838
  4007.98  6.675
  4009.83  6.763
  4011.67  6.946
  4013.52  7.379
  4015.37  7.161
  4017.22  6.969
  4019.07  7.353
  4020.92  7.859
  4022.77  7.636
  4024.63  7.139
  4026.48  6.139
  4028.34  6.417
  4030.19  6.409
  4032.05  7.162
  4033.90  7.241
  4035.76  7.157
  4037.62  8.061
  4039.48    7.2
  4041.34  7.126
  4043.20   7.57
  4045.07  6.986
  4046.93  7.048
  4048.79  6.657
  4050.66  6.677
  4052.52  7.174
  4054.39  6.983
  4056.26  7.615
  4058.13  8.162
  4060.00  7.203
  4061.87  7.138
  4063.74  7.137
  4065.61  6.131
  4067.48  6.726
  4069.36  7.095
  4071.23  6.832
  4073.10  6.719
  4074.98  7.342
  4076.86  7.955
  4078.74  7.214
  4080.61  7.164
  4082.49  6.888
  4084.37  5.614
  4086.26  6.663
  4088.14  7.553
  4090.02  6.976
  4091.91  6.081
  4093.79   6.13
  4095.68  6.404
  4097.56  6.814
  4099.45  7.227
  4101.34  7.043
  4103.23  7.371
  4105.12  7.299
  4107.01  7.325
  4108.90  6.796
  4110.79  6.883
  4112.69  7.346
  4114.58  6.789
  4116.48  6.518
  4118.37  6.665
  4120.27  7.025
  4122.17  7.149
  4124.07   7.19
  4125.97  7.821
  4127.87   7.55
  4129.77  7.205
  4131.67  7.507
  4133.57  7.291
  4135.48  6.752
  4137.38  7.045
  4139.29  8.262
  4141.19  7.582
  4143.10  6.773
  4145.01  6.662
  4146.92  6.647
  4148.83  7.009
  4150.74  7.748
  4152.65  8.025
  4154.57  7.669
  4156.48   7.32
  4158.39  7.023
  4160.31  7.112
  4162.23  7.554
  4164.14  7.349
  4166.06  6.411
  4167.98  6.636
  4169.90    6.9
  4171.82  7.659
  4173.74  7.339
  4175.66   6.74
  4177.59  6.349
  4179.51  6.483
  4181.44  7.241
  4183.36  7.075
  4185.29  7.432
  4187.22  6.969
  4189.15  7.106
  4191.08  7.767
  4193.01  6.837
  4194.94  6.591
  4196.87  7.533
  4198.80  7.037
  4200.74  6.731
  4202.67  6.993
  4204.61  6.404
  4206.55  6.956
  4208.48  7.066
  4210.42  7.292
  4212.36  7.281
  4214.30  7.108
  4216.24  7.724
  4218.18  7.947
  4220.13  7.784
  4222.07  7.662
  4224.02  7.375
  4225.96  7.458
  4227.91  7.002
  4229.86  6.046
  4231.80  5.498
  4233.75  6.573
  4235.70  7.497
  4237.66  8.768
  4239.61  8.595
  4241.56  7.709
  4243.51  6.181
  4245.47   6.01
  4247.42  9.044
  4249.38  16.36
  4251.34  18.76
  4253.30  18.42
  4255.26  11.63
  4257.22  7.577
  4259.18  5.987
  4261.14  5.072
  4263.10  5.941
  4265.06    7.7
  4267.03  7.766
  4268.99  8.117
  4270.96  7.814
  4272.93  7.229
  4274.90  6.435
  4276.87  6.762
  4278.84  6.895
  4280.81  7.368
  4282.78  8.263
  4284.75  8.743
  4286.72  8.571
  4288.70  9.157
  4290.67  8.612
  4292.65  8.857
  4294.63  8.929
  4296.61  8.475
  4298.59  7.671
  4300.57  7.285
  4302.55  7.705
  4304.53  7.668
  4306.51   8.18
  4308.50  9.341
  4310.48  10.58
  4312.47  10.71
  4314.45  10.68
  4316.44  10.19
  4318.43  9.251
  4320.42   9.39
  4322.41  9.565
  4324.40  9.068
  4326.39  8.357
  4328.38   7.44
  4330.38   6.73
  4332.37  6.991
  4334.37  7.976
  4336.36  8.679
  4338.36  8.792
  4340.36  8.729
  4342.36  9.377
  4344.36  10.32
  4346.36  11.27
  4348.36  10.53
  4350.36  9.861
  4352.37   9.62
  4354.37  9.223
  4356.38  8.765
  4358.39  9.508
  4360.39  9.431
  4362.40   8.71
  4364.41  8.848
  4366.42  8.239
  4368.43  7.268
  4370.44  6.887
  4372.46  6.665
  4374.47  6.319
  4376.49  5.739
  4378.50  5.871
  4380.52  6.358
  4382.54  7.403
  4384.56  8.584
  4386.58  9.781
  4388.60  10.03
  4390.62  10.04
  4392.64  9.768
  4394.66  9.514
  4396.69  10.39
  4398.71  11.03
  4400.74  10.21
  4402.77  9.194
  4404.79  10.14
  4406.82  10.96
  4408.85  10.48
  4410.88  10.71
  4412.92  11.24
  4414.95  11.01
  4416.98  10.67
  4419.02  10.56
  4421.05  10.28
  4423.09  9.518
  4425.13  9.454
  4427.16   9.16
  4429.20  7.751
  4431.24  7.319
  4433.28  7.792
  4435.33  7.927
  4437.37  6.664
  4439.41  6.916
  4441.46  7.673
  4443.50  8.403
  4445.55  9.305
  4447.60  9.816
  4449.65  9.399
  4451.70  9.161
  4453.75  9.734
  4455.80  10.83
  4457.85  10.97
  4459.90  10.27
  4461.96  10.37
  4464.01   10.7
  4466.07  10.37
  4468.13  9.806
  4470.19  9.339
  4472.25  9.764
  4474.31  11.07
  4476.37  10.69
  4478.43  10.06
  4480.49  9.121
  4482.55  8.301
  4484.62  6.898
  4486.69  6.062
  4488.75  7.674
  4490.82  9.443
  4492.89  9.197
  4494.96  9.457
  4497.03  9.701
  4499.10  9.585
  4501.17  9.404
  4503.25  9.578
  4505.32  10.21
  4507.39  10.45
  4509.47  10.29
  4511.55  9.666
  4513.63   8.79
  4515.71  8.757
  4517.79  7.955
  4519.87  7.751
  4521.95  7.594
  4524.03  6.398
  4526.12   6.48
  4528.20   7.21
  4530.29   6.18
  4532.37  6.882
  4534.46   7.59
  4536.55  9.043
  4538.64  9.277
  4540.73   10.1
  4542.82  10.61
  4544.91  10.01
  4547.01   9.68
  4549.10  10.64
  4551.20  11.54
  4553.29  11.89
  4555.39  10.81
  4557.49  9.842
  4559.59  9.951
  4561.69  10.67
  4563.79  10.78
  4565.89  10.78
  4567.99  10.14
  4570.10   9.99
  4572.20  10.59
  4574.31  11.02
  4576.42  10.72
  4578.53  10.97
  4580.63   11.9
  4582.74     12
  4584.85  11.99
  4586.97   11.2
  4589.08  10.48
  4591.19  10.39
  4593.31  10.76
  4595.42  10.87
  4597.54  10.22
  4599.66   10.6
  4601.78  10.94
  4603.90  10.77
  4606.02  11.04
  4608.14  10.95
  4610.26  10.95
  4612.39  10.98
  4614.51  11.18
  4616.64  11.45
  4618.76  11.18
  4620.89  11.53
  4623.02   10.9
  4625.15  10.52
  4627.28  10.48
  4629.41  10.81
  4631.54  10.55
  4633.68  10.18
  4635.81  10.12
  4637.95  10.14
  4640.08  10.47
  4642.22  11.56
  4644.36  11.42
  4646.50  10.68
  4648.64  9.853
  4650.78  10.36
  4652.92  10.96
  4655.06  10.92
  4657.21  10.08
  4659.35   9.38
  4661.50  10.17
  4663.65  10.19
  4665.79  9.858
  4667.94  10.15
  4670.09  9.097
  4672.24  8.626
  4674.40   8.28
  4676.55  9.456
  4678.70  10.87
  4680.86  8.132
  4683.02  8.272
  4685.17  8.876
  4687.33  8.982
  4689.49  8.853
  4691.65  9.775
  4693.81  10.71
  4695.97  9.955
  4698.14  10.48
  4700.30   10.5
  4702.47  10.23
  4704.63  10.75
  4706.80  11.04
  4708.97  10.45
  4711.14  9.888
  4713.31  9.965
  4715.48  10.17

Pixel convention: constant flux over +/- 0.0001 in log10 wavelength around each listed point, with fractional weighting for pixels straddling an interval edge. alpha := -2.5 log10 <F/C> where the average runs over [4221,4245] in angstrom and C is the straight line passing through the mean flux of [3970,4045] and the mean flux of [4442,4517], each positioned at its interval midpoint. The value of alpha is 0.15 mag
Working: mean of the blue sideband 7.13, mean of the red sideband 9.5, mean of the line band 7.17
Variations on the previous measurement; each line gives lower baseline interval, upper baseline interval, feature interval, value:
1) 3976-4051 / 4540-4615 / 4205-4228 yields 0.145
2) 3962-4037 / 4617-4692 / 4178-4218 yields 0.135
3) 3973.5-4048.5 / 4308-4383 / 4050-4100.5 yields 0.073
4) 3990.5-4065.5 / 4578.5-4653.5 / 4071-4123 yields 0.089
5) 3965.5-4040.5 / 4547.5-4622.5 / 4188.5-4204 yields 0.187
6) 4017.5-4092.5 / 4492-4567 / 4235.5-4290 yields -0.092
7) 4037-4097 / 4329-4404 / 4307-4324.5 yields -0.170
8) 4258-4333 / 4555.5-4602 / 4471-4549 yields 0.144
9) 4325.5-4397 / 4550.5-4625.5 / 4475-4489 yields 0.152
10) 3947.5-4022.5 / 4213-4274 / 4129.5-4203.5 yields 0.126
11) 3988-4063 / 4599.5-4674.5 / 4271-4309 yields 0.075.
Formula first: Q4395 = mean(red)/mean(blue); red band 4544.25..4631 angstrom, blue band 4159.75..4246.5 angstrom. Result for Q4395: 1.52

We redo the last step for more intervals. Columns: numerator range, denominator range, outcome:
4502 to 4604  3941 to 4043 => 1.39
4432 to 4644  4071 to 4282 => 1.32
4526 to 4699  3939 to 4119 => 1.45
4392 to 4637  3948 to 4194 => 1.38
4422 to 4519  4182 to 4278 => 1.16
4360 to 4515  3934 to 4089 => 1.29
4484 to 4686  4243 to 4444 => 1.12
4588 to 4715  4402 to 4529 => 1.12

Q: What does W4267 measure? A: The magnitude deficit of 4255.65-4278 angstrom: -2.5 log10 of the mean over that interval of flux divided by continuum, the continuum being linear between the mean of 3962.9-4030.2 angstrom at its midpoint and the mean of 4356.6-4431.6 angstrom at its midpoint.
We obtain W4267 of 0.19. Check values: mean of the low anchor 7.15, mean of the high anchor 9.07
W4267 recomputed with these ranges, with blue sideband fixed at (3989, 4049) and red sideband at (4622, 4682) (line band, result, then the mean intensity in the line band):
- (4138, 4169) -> 0.07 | 7.23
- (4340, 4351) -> -0.17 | 10.1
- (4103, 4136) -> 0.06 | 7.14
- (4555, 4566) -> -0.08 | 10.4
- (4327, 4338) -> 0.12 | 7.66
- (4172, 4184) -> 0.13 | 6.92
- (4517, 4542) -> 0.23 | 7.73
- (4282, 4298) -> -0.04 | 8.68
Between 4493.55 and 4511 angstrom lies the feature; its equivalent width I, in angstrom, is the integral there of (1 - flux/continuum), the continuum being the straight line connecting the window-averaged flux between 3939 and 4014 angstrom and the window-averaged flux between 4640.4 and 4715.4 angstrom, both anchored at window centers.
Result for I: -1.1 angstrom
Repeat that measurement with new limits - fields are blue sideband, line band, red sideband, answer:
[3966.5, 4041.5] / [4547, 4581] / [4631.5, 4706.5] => -4.24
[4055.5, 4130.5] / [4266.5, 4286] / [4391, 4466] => 2.04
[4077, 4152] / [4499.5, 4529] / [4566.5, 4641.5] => 4.33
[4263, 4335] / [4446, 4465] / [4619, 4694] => -2.19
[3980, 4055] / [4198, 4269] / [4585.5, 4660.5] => 1.83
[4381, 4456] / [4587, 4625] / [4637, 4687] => -4.35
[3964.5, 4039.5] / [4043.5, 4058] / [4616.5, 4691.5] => 0.52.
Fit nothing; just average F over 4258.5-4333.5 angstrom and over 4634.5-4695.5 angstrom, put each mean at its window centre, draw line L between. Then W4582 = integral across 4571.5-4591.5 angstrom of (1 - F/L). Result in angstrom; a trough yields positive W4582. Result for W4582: -3.6 angstrom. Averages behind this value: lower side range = 8.16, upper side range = 9.87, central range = 11.2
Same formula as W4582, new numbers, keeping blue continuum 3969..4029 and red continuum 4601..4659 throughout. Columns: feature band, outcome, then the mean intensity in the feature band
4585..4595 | -0.3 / 10.8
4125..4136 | 0.7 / 7.38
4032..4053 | 0.5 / 7.17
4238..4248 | 1.2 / 7.53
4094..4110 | 1.5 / 6.99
